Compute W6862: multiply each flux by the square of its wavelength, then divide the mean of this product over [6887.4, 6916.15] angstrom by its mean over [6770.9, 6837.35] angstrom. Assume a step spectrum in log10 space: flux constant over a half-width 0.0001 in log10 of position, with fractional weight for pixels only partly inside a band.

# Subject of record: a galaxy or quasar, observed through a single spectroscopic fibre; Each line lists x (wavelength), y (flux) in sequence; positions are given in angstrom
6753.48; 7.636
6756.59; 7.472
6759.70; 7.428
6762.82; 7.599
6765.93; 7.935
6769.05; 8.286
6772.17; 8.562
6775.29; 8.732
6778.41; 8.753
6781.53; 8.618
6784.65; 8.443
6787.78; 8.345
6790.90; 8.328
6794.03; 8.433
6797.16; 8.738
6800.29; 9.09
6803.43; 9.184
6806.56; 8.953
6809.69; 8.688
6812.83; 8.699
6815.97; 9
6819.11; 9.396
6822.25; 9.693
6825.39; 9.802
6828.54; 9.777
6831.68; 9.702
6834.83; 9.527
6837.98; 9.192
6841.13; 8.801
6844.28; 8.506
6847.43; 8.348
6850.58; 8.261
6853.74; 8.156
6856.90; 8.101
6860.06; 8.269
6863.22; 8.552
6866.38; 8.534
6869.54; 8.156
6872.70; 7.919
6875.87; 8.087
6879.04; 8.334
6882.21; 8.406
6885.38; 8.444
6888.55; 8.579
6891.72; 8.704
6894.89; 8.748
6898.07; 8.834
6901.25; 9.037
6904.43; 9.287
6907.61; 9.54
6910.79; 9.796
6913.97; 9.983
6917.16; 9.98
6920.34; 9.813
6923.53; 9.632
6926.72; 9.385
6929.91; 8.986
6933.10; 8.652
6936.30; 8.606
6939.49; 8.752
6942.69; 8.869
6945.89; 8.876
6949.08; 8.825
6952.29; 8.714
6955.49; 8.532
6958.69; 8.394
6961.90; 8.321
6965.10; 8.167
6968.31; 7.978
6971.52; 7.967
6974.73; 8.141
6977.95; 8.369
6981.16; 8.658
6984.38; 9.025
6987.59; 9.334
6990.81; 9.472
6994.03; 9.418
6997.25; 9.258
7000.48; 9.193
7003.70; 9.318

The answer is 1.1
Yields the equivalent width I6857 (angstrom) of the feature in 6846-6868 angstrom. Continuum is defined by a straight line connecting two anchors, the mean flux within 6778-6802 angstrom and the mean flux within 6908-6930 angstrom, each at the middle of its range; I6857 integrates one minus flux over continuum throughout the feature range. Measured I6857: 2.0 angstrom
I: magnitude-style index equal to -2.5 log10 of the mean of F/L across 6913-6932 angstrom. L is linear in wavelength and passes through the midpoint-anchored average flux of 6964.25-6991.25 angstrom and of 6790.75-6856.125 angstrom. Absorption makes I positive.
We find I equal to -0.11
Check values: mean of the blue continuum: 8.97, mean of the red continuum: 8.54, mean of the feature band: 9.59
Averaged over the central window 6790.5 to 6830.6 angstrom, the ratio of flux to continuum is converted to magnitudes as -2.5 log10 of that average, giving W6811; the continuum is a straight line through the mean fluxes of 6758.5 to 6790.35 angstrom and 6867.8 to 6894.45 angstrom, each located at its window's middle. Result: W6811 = -0.10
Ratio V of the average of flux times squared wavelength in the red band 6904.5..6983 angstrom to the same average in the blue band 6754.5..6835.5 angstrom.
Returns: 1.06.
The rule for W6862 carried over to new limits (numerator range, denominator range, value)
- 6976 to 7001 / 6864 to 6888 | 1.13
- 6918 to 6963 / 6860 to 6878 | 1.10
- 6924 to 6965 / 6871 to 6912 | 1.02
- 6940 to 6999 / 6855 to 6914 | 1.03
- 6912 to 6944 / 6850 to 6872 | 1.14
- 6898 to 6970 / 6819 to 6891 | 1.06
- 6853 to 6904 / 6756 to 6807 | 1.03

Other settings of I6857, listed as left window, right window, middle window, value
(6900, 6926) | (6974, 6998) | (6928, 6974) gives 3.7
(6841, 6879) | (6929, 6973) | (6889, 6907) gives -1.2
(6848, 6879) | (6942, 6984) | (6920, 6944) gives -1.9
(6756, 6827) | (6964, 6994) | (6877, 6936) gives -3.3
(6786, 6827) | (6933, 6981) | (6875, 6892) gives 0.6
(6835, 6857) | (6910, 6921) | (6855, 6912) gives 4.2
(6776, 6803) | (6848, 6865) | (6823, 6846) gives -2.6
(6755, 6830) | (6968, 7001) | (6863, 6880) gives 1.0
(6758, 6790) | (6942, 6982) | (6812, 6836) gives -3.3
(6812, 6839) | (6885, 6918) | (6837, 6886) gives 5.0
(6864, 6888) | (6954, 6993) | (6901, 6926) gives -3.8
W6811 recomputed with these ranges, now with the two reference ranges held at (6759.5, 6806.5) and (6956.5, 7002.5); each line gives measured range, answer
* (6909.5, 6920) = -0.151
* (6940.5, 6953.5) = -0.019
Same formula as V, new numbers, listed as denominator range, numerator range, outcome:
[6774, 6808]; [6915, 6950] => 1.10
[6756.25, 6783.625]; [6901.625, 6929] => 1.23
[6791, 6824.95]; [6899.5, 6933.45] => 1.09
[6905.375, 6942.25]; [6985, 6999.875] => 1.02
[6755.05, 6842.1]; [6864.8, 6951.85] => 1.05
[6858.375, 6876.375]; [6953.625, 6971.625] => 1.03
